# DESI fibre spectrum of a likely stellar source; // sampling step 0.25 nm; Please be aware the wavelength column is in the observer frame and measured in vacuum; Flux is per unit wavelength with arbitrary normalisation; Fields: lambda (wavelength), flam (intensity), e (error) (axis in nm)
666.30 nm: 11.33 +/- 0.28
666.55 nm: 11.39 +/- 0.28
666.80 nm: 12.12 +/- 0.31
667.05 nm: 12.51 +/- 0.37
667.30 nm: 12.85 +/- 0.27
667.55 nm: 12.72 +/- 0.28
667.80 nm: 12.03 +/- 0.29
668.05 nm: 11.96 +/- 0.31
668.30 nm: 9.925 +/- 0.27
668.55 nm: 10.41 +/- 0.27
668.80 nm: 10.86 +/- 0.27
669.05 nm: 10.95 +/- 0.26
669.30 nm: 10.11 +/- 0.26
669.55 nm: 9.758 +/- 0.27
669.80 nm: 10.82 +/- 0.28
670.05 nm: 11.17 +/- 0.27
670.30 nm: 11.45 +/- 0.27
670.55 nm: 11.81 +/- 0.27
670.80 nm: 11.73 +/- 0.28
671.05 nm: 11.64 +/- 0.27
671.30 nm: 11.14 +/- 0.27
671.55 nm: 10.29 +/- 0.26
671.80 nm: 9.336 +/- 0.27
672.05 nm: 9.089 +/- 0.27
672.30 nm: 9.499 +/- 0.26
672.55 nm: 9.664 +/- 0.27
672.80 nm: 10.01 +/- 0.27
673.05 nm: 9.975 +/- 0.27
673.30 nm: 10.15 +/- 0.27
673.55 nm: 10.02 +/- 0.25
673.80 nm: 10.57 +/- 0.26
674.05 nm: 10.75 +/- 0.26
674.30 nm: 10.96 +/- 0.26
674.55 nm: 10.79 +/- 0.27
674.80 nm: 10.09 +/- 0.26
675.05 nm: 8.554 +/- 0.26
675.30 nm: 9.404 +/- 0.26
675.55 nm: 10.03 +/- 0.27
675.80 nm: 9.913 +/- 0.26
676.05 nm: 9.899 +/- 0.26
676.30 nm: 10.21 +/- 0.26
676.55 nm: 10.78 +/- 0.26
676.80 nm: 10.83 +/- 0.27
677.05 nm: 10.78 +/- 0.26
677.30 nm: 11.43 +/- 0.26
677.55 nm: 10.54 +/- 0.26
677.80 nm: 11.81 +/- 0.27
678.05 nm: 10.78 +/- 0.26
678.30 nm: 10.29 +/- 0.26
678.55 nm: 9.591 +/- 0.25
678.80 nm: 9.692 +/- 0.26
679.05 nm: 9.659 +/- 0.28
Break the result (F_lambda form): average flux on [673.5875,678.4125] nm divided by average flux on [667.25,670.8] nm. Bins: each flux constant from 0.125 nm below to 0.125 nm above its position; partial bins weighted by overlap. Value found 0.93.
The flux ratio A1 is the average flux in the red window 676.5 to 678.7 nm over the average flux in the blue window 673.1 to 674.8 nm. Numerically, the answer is 1.0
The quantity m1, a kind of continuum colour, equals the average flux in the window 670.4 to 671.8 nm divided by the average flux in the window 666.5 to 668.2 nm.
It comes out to 0.9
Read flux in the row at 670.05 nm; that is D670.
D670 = 11.17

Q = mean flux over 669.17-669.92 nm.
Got 10.2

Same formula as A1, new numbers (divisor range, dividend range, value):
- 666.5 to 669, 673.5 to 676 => 0.87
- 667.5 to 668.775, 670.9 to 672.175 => 0.91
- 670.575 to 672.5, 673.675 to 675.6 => 0.97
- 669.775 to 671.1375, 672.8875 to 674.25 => 0.90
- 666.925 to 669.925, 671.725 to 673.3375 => 0.86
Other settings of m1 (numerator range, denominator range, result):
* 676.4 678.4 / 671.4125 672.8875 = 1.13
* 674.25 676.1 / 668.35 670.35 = 0.93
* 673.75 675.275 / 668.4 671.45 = 0.93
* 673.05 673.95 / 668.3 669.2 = 0.96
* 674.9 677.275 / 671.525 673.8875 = 1.03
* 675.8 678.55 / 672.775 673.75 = 1.06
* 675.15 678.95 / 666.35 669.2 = 0.90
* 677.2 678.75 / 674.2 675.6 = 1.07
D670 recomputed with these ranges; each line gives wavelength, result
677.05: 10.78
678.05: 10.78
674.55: 10.79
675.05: 8.554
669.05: 10.95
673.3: 10.15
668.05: 11.96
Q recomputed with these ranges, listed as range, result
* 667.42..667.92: 12.4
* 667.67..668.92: 11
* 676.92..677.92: 11.1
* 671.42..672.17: 9.59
